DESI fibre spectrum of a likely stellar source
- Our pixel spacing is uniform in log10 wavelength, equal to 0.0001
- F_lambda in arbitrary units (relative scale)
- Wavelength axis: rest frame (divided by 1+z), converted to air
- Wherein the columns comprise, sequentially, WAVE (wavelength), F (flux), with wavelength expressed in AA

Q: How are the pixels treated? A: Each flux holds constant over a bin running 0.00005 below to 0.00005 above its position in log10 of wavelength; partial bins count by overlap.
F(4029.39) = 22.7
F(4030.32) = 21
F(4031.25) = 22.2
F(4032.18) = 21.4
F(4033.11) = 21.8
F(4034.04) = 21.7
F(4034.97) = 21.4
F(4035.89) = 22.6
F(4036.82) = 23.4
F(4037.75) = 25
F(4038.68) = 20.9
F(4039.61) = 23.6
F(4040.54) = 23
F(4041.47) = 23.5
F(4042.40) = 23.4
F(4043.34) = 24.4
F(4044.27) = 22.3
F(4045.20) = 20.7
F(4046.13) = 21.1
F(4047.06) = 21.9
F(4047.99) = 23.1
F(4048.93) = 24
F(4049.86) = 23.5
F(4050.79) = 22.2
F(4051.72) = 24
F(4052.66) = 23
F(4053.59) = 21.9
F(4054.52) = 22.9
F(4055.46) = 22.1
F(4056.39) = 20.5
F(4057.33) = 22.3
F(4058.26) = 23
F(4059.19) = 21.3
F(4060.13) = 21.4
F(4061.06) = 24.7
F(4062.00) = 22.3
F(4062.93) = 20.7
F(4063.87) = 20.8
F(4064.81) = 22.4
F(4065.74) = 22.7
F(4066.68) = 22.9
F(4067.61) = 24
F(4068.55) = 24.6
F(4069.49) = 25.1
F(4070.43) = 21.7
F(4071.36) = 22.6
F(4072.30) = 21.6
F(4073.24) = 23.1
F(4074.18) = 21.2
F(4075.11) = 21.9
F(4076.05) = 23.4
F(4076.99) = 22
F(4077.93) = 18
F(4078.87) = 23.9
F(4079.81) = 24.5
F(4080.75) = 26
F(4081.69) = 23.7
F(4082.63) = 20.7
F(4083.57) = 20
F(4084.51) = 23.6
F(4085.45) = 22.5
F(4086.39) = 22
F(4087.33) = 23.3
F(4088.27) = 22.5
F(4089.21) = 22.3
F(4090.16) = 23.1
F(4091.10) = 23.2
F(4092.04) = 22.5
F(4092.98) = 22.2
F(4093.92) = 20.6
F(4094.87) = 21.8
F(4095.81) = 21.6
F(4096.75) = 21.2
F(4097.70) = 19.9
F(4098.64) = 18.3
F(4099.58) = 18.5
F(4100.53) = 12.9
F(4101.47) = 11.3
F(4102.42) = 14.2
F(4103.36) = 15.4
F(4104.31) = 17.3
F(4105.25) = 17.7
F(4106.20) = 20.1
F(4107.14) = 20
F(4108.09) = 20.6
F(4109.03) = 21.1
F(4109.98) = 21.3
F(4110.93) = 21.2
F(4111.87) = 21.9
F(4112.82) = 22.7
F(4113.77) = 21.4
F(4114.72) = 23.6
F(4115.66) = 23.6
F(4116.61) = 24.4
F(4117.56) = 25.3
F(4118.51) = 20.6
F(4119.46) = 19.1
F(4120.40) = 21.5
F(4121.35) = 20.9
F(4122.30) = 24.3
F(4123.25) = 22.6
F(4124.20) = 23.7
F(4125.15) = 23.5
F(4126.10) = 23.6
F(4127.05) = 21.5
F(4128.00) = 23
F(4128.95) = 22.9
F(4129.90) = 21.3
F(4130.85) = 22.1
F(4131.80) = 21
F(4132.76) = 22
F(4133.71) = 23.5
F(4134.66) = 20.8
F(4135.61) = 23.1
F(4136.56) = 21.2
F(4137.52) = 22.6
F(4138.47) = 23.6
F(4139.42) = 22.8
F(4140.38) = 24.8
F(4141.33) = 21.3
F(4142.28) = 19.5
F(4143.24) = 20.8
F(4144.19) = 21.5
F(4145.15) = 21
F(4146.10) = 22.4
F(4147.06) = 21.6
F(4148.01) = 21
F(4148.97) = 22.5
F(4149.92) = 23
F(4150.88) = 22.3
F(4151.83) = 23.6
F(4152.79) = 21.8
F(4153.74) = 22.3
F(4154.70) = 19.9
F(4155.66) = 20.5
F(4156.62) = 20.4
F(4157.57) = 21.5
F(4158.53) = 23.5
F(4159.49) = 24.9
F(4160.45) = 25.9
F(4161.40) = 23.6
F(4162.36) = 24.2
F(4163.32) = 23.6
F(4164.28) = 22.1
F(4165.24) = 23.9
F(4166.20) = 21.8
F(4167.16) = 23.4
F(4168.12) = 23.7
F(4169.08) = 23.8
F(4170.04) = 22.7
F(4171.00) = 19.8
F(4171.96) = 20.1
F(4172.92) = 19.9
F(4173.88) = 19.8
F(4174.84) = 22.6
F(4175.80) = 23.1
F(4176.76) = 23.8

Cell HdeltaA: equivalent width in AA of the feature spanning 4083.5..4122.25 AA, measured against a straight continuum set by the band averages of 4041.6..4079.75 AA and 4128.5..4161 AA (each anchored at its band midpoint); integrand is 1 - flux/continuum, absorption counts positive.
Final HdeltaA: 2.8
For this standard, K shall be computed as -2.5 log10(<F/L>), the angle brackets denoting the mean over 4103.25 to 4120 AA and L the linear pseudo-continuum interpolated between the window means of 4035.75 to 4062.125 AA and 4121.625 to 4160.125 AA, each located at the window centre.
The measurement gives 0.064 mag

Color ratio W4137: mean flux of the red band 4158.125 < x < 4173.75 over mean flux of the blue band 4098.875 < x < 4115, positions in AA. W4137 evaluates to 1.21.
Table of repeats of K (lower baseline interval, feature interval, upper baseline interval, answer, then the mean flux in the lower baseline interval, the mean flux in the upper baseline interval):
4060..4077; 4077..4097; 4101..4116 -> -0.057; 22.6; 19.6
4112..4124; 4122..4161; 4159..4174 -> 0.015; 22.5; 22.8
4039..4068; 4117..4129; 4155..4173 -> 0.005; 22.6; 22.6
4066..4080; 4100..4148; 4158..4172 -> 0.087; 22.7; 23.2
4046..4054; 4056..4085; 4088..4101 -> -0.031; 22.8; 20.7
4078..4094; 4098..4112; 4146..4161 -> 0.242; 22.7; 22.3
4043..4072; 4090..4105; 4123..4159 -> 0.182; 22.6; 22.1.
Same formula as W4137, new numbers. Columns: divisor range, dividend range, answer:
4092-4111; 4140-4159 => 1.15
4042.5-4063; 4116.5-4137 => 0.99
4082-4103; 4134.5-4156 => 1.08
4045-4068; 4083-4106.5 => 0.89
